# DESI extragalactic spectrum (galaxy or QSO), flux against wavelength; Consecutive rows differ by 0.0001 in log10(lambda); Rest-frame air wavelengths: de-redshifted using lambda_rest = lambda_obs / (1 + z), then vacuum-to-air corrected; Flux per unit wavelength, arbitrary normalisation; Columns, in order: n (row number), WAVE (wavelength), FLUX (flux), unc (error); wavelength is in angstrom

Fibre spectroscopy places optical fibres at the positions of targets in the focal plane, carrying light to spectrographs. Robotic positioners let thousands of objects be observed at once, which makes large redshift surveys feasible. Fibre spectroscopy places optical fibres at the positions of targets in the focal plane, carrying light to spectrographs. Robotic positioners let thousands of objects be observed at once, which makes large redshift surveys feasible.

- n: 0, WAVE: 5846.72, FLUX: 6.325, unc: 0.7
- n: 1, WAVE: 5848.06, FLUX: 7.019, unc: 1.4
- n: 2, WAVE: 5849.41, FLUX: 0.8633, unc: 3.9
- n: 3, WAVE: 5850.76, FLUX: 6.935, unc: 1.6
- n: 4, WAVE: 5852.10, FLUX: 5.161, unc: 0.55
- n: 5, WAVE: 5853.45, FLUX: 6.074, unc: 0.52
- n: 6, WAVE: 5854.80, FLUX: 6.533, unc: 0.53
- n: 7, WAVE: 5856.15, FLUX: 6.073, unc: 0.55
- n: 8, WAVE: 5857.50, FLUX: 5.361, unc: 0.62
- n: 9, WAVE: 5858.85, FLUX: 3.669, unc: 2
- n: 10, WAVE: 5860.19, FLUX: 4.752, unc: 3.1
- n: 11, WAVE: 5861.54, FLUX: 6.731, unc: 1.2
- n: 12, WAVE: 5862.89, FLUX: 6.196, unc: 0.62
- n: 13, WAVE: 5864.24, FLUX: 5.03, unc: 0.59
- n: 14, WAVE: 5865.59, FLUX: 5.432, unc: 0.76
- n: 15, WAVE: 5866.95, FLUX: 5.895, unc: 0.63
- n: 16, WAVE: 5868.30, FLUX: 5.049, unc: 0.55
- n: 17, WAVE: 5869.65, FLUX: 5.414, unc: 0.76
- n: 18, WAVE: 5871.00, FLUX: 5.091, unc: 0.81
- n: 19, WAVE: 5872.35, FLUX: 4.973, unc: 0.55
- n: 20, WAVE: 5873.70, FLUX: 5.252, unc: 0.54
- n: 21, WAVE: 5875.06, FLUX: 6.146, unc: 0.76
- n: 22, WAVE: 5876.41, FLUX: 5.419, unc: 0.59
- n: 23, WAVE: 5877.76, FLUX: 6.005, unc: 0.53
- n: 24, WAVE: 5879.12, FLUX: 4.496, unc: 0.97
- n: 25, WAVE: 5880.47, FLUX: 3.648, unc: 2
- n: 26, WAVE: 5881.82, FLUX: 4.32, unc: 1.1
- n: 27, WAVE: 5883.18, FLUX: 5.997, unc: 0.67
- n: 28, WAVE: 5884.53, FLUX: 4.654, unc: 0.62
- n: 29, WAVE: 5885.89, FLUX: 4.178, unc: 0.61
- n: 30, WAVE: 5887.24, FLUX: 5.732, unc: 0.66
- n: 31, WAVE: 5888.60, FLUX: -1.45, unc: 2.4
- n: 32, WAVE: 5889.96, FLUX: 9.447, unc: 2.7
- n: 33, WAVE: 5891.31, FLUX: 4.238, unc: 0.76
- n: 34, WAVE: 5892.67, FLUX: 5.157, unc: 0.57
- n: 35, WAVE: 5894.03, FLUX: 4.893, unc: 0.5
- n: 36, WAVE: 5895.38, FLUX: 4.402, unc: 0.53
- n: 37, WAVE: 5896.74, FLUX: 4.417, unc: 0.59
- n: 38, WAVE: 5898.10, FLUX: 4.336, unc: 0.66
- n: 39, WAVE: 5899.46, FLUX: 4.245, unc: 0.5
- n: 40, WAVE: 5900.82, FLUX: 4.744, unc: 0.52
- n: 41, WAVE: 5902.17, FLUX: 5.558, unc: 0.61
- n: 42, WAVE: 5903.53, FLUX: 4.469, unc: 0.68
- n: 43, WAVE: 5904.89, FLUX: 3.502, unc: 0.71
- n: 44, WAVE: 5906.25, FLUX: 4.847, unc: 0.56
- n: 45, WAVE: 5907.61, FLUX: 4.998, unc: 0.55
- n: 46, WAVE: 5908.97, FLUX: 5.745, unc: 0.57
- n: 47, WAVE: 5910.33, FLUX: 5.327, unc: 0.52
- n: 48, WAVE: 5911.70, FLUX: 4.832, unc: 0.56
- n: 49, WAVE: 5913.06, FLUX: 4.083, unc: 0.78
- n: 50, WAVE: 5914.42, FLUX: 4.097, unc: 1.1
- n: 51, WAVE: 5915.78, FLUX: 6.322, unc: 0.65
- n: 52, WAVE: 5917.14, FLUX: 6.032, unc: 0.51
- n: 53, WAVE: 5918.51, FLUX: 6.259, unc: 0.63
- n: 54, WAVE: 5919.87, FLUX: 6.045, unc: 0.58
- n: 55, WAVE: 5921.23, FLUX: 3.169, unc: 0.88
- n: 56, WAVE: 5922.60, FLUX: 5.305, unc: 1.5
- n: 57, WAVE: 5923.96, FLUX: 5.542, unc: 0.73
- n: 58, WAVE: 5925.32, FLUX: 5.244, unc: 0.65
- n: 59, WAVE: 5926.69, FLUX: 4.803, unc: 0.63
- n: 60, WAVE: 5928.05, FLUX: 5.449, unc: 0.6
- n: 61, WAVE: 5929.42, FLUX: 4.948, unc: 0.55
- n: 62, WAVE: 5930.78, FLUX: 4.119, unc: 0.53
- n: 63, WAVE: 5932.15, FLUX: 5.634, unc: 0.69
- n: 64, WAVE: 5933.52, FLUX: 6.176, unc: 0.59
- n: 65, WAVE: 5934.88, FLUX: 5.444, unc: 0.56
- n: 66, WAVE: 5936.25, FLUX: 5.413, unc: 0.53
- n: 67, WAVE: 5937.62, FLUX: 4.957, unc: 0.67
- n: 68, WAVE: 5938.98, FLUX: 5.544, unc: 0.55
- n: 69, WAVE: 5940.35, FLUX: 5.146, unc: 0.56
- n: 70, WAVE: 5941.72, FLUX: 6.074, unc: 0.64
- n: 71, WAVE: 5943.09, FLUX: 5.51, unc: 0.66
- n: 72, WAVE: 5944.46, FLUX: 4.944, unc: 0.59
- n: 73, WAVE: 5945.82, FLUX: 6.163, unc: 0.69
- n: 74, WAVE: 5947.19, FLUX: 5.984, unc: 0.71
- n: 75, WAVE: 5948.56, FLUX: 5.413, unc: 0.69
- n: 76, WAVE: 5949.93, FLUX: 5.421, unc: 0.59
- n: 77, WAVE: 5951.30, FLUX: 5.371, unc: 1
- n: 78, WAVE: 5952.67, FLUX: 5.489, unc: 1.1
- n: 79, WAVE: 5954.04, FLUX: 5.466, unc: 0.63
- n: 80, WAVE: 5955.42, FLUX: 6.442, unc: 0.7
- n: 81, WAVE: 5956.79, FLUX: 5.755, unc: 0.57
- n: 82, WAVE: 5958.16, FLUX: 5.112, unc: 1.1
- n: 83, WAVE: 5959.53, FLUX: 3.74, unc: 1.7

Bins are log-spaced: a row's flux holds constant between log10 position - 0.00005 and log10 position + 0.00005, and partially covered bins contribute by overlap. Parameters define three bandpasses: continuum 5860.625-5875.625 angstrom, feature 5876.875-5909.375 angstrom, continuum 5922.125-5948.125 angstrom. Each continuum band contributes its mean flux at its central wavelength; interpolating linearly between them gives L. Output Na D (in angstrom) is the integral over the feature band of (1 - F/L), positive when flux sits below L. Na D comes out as 4.7 angstrom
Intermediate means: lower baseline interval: 5.54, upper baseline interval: 5.39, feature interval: 4.69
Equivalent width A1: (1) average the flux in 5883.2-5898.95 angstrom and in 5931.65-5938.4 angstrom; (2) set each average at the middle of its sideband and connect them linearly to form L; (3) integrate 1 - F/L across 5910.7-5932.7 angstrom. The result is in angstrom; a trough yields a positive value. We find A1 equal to 0.52 angstrom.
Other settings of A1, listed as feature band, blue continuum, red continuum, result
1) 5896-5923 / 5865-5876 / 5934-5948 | 2.8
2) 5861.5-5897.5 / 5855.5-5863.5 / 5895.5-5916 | 0.8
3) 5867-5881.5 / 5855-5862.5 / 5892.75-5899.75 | -0.3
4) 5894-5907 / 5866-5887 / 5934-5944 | 1.8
